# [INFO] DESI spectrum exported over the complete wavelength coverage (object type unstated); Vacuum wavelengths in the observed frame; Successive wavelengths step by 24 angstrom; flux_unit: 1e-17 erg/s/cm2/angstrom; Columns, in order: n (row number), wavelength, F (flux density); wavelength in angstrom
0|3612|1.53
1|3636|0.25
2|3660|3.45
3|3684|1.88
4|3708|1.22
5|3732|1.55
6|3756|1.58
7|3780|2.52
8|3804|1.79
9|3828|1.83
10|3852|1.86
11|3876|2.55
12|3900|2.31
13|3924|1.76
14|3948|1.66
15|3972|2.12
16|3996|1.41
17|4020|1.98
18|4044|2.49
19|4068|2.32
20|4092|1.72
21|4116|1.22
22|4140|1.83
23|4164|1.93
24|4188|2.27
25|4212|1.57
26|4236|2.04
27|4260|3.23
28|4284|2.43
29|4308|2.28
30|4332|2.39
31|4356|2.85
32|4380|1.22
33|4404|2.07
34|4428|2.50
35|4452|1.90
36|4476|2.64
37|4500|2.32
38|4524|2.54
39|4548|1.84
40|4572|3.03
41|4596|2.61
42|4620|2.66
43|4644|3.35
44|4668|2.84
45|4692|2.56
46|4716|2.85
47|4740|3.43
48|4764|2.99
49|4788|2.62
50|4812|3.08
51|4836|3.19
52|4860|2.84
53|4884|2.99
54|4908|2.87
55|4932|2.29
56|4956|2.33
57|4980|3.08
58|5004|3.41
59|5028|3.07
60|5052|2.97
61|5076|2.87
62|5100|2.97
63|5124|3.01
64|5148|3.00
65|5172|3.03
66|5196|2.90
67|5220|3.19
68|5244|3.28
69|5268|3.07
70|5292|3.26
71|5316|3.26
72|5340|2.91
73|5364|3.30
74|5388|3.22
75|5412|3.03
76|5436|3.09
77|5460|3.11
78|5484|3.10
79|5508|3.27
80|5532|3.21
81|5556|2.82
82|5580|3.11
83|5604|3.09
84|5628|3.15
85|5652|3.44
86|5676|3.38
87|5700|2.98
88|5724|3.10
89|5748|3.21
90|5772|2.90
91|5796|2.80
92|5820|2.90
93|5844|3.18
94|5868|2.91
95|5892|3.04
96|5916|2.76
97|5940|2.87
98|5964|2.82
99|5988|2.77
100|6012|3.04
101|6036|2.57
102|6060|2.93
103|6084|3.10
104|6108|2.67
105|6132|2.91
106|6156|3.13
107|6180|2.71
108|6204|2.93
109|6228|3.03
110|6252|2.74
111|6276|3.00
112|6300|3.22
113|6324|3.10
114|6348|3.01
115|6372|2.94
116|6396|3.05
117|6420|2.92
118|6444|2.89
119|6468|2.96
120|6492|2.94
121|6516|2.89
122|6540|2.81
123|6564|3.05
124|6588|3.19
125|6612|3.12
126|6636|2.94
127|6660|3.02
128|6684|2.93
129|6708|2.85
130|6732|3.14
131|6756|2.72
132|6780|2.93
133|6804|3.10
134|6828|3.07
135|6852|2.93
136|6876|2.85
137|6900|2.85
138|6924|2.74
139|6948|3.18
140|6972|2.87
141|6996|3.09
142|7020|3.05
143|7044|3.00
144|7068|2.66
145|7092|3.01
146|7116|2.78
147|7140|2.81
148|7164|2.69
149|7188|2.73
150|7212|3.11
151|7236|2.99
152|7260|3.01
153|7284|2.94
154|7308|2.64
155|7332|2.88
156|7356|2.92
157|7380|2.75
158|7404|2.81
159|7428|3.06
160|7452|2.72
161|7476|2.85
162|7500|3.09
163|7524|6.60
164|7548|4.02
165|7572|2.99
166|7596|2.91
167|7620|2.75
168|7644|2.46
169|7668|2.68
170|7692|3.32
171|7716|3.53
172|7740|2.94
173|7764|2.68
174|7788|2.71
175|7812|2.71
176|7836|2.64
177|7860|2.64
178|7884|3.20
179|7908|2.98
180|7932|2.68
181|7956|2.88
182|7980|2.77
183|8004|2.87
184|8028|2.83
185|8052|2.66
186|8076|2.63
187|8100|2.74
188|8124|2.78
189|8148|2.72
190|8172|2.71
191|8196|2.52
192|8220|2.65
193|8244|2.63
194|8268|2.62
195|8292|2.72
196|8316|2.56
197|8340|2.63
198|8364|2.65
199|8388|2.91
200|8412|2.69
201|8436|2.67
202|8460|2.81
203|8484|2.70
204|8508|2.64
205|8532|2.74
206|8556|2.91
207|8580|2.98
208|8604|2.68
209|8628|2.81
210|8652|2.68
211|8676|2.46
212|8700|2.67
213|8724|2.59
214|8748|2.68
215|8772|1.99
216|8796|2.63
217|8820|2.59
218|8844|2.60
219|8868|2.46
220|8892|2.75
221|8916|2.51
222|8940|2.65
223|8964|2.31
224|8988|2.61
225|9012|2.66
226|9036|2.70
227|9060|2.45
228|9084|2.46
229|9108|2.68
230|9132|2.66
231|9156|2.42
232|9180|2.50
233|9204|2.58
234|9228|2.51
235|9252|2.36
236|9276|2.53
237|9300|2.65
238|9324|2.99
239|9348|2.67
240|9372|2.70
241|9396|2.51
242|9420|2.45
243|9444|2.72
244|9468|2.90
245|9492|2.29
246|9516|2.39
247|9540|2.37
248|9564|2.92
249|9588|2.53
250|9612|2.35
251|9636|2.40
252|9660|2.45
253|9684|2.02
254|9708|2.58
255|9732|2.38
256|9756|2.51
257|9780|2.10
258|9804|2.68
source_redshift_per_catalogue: 0.145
